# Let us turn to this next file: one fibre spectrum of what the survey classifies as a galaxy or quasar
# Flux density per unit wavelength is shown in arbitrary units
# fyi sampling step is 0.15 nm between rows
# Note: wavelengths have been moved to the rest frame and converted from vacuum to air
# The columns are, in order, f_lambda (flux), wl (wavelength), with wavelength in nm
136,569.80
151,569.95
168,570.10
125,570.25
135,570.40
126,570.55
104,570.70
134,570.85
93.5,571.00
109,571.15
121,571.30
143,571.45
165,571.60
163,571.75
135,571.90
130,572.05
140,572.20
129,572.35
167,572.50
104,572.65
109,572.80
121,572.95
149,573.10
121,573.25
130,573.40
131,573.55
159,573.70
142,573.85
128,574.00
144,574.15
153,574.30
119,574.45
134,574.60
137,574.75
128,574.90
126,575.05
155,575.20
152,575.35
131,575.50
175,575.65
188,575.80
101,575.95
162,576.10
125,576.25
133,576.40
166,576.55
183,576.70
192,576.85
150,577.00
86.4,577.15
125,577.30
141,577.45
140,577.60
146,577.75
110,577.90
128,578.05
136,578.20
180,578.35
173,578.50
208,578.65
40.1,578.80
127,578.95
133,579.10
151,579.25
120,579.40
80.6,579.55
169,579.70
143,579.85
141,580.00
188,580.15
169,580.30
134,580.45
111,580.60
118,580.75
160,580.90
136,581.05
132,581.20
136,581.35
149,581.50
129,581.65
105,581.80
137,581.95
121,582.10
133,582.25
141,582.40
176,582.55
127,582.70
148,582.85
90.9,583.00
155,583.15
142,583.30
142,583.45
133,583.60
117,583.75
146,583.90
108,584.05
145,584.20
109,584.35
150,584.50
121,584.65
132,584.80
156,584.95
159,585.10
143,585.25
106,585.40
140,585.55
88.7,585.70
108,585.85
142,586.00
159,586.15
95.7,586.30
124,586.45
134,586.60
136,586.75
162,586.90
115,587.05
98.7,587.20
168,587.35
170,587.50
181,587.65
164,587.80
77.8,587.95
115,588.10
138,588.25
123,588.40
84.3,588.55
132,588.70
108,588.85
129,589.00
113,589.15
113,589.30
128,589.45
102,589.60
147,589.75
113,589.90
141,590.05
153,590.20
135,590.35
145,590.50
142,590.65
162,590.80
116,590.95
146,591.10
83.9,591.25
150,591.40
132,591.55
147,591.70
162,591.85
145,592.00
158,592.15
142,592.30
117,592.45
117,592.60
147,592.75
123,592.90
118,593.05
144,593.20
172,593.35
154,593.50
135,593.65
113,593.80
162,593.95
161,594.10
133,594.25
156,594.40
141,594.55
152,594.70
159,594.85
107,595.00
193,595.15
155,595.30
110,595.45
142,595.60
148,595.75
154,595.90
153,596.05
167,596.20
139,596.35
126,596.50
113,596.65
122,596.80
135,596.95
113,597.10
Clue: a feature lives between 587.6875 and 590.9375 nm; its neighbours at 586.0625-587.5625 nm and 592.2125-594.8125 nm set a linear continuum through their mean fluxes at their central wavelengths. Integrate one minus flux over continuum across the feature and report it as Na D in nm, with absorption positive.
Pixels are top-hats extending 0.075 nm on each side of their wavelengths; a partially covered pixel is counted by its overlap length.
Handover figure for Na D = 0.25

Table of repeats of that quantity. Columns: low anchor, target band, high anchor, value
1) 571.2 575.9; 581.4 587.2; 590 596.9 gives 0.35 nm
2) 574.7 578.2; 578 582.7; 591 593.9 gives 0.08 nm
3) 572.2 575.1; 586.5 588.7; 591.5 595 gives 0.10 nm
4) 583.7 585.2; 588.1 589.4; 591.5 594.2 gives 0.19 nm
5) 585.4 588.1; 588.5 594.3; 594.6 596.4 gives 0.27 nm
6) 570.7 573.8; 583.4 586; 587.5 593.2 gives 0.04 nm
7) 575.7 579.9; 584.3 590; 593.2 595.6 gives 0.61 nm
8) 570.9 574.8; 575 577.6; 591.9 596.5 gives -0.22 nm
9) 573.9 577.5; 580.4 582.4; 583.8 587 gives 0.07 nm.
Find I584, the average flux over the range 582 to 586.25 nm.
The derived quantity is 133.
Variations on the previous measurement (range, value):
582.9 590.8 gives 131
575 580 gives 142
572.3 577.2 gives 141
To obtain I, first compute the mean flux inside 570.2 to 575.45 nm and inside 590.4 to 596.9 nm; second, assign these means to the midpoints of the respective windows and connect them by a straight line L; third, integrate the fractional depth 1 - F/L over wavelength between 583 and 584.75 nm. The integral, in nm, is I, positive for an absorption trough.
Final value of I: 0.07 nm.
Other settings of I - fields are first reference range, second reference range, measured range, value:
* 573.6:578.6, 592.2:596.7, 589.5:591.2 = 0.08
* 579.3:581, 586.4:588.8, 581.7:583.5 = 0.03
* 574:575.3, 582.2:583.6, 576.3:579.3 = -0.10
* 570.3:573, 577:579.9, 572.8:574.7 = -0.06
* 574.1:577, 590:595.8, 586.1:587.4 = 0.11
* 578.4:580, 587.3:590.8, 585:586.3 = 0.04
